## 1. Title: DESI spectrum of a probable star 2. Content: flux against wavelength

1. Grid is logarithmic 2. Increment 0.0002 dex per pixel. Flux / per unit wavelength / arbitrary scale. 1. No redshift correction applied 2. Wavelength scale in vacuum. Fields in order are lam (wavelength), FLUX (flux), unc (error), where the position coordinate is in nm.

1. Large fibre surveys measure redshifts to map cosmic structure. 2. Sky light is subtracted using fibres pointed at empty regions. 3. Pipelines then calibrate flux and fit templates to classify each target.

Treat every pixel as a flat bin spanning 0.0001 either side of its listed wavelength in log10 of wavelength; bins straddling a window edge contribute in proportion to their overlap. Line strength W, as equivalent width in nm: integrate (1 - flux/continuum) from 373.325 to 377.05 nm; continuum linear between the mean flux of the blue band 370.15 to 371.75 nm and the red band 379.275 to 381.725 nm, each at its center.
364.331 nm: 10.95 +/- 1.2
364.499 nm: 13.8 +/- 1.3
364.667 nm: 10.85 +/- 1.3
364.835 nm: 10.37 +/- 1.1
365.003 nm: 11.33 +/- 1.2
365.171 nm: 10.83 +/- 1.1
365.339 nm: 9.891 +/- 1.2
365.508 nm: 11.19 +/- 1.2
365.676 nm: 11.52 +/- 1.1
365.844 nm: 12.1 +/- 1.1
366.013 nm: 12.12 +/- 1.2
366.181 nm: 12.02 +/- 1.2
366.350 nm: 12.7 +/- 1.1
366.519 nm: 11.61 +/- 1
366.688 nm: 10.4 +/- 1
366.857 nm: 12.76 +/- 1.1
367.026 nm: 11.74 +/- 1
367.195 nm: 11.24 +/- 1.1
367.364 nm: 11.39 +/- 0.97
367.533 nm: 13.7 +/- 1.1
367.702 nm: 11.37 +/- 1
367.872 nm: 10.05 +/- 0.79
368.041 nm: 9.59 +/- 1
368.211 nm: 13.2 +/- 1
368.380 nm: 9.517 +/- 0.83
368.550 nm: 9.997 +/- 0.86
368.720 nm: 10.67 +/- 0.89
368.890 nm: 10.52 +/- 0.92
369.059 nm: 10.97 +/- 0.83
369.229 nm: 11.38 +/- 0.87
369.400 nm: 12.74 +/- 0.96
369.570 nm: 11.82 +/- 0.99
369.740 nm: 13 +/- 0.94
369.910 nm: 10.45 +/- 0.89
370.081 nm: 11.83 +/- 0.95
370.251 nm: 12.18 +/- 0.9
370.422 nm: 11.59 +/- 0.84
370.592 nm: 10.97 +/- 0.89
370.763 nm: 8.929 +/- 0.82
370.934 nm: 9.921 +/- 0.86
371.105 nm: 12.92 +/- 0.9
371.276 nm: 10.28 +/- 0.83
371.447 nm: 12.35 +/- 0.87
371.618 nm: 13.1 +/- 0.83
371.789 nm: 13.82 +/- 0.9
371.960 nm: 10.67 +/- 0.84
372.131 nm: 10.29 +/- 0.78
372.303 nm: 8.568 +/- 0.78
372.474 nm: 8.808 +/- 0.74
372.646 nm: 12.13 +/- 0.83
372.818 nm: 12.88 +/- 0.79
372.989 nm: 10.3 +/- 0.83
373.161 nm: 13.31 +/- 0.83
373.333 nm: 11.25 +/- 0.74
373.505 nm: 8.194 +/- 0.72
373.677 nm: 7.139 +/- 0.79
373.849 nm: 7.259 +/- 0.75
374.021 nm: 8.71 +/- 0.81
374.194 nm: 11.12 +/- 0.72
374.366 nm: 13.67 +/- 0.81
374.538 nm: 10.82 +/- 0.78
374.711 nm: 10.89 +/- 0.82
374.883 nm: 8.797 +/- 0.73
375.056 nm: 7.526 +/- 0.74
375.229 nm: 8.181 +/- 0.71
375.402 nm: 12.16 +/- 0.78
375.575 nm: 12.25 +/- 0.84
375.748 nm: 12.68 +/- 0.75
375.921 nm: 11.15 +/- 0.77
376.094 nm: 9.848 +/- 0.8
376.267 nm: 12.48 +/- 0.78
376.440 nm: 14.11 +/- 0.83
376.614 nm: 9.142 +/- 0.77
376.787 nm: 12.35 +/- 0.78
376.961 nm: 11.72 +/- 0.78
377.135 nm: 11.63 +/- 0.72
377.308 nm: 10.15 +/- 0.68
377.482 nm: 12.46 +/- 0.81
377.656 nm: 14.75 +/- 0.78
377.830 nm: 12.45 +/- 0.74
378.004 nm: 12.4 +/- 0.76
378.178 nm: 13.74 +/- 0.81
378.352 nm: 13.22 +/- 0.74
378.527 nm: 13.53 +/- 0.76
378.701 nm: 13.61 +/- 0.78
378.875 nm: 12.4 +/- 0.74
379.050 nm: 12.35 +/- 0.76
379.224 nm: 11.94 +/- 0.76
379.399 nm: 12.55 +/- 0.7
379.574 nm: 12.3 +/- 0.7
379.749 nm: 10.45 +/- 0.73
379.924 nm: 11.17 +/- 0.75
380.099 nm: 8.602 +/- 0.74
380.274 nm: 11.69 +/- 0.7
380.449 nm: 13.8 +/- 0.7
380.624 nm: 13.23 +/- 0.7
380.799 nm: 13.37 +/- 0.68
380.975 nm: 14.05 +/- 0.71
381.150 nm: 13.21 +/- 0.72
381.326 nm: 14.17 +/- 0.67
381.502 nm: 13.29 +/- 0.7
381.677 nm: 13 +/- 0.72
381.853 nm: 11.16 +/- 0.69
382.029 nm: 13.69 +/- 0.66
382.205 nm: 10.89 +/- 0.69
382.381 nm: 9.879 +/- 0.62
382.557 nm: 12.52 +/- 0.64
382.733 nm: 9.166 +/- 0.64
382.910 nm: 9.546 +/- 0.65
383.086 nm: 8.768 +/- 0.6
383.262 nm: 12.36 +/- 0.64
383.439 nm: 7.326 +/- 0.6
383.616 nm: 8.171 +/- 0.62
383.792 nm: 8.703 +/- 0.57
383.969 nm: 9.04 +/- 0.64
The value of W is 0.44 nm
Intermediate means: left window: 11.4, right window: 12.5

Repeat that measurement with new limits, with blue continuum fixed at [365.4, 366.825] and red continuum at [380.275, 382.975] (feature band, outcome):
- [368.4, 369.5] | 0.080 nm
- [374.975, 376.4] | 0.140 nm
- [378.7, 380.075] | 0.045 nm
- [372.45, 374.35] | 0.274 nm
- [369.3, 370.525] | -0.006 nm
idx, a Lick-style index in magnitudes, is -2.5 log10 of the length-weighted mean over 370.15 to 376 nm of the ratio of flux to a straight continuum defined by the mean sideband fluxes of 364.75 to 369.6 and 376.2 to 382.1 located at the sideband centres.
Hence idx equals 0.11 mag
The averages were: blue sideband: 11.3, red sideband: 12.5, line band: 10.7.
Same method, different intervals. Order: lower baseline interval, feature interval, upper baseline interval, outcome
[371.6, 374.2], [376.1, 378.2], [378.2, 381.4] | -0.04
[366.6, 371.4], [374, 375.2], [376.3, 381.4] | 0.17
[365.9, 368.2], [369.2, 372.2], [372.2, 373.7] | -0.07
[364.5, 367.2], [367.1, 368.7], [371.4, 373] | 0.03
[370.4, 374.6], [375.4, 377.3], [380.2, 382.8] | -0.02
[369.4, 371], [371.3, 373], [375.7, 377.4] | 0.00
